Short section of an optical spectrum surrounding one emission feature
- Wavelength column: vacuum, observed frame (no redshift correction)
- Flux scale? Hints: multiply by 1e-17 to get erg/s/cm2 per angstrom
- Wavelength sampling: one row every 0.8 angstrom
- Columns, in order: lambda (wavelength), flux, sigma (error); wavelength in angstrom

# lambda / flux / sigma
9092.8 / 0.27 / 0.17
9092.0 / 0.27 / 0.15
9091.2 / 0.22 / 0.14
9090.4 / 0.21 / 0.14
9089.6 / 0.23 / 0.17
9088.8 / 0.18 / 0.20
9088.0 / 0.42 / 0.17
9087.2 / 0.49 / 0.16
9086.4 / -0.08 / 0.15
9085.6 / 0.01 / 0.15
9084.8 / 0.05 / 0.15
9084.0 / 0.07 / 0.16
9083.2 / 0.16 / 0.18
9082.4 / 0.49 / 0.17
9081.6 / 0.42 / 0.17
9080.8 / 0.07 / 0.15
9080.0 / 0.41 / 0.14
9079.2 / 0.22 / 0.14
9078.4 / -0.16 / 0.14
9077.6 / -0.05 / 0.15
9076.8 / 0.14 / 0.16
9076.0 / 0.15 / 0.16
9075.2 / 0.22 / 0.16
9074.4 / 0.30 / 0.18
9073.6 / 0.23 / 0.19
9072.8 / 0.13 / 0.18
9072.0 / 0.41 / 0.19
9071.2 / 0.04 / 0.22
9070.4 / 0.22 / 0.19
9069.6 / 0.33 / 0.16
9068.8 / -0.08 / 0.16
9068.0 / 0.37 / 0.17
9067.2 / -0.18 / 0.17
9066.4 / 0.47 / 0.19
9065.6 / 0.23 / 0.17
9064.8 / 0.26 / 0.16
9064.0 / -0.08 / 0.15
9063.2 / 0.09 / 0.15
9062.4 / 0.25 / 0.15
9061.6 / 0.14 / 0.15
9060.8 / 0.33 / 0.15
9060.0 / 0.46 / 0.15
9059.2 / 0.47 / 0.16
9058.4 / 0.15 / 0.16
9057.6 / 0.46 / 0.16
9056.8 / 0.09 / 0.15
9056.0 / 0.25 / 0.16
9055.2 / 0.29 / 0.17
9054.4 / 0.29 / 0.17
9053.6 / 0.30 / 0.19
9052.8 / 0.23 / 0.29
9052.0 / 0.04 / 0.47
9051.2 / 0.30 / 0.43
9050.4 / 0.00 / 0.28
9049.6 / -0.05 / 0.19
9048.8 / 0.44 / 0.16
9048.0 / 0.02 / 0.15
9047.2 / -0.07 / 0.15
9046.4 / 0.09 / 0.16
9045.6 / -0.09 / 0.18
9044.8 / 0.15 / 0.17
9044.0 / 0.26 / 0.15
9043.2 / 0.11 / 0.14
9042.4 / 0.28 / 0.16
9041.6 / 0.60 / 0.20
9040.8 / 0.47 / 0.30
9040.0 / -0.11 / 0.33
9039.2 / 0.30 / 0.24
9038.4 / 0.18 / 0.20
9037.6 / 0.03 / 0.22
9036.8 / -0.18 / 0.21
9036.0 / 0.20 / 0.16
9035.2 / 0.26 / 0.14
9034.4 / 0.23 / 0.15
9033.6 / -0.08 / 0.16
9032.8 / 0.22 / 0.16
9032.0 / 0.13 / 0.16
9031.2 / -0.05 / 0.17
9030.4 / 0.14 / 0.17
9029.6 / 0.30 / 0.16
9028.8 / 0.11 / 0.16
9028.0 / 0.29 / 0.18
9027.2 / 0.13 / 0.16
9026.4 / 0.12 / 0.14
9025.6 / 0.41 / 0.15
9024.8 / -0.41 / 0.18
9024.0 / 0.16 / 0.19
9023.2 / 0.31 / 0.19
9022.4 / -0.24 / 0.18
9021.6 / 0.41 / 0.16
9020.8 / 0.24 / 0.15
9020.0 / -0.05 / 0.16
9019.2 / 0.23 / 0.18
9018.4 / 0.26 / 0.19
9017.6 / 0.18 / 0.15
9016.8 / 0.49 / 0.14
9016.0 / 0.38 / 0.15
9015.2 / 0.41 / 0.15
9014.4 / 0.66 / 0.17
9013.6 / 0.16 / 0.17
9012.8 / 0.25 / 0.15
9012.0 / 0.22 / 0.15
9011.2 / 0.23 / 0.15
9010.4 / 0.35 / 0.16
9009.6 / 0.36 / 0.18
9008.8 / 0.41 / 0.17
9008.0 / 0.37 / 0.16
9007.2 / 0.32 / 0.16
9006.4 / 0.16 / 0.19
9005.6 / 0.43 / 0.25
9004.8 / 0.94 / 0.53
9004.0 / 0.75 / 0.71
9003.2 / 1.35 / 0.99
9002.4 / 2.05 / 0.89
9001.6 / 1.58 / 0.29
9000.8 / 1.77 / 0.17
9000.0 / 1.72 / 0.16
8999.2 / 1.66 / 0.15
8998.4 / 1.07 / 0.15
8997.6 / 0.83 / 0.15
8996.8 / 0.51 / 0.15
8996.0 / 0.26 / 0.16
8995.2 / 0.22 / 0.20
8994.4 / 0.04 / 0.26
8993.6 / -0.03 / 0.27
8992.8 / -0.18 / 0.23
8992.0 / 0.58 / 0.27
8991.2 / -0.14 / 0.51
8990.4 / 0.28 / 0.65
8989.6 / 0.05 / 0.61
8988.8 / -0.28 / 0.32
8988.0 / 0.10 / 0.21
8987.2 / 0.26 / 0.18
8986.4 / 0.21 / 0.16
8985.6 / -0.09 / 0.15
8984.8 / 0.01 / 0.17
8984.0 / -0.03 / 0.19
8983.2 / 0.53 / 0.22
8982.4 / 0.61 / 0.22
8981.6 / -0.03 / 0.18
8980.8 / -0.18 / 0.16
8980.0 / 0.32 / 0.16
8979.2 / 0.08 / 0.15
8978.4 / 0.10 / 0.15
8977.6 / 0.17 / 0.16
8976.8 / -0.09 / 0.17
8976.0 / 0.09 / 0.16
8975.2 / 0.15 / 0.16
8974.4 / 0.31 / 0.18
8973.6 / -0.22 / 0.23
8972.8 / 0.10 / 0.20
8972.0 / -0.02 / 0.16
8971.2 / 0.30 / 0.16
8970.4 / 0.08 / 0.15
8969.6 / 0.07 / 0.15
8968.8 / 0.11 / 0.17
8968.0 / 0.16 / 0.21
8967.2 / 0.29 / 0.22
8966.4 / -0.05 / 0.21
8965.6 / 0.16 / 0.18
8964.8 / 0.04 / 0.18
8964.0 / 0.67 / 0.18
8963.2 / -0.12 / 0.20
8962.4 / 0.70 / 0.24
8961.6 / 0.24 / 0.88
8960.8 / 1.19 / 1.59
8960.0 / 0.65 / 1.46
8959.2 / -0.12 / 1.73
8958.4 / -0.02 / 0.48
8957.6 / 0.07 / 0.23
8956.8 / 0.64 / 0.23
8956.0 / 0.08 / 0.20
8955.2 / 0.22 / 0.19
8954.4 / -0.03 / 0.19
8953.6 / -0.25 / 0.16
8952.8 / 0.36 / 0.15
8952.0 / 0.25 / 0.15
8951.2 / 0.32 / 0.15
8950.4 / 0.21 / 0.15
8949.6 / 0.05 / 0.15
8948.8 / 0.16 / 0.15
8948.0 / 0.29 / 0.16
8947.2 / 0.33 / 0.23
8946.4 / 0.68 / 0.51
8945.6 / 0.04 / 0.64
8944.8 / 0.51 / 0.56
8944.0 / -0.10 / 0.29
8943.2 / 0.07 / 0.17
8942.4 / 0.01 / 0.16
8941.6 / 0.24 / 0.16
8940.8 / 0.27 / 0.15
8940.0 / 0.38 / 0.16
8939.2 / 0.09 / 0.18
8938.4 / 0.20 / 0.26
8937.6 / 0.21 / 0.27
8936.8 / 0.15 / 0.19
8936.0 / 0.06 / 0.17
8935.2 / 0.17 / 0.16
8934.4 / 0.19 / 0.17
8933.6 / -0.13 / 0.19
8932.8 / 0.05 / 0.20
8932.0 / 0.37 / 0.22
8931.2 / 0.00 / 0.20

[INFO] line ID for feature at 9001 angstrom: [O III]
